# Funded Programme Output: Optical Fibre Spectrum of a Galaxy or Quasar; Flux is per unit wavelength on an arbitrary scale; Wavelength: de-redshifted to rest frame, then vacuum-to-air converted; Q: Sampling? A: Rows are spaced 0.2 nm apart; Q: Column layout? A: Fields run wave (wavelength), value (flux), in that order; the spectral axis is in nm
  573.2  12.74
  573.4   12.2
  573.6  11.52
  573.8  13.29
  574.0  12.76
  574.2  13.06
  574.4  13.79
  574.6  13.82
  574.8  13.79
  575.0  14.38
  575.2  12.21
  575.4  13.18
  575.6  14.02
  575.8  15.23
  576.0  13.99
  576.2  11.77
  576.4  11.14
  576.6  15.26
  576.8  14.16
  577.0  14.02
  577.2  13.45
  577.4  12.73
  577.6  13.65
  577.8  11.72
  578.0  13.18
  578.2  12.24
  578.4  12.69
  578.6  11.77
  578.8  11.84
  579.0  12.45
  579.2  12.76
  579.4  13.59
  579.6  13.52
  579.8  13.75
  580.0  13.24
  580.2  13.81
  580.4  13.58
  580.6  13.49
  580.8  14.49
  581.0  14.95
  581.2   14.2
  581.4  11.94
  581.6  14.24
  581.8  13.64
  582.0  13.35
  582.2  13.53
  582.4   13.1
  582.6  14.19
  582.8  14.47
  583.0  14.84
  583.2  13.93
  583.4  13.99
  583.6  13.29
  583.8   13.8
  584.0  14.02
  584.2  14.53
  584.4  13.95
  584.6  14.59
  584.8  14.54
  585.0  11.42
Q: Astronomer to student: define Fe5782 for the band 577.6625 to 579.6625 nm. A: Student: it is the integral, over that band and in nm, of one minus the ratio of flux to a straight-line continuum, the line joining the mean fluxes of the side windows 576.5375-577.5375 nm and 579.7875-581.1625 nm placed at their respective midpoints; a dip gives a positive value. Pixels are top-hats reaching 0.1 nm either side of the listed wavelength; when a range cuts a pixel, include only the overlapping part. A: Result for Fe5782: 0.19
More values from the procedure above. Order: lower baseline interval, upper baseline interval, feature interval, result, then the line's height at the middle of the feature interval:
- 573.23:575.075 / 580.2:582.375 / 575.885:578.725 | 0.09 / 13.4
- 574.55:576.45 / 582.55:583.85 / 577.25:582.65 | 0.22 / 13.8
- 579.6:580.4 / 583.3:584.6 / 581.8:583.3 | -0.01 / 13.8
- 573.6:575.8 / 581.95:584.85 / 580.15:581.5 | 0.01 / 13.8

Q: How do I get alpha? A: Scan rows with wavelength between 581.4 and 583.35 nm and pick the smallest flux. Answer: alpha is 13.1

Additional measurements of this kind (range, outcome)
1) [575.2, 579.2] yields 11.14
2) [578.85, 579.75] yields 12.45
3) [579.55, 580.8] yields 13.24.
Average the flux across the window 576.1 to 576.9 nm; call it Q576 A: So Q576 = 13.1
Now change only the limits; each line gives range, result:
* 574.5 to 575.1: 14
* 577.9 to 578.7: 12.5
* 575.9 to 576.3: 12.9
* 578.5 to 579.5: 12.5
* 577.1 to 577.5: 13.1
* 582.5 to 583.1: 14.5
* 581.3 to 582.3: 13.3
